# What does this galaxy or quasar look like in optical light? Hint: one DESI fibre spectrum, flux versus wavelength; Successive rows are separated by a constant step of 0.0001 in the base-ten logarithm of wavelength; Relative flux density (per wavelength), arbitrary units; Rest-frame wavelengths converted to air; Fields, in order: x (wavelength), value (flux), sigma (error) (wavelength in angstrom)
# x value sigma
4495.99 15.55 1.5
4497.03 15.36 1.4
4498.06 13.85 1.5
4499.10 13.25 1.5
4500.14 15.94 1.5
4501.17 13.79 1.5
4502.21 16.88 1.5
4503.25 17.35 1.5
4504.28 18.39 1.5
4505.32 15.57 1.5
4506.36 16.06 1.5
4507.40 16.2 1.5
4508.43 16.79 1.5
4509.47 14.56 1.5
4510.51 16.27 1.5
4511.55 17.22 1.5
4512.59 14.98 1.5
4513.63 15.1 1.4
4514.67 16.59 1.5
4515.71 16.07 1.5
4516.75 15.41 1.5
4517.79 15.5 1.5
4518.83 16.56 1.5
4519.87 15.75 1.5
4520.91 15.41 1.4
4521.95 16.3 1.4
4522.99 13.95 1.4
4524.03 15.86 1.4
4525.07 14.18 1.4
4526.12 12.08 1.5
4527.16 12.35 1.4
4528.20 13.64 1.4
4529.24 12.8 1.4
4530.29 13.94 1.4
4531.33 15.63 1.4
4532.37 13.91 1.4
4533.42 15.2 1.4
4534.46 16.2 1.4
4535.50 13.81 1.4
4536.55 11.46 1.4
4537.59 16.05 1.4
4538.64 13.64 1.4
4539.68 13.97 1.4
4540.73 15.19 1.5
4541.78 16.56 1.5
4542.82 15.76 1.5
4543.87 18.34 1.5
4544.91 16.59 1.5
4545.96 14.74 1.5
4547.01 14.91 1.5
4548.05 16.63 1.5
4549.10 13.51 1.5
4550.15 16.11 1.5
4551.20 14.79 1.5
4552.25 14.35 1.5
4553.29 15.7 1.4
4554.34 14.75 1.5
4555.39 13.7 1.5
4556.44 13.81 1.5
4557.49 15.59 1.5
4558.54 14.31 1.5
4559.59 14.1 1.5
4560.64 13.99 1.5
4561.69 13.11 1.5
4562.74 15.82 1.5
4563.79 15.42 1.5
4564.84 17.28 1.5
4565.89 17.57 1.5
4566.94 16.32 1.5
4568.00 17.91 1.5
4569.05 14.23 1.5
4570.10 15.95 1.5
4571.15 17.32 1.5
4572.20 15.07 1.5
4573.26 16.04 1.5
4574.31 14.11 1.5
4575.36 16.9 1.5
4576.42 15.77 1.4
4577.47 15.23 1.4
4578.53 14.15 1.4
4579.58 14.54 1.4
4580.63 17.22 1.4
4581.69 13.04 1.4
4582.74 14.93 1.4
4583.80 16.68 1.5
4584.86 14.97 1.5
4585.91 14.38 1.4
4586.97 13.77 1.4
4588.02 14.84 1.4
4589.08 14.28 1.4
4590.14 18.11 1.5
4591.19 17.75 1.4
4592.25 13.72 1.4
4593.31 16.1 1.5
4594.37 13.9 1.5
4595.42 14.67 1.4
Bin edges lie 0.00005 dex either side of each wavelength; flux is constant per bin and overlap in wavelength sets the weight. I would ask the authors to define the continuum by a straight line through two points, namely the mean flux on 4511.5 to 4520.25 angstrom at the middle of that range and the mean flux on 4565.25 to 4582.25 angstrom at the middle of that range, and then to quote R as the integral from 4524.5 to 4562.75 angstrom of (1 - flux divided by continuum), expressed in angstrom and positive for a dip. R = 2.83 angstrom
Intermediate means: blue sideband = 15.8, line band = 14.6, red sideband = 15.7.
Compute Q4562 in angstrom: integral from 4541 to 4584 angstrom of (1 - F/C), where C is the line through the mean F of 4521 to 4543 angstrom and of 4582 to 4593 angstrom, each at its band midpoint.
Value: -1.51 angstrom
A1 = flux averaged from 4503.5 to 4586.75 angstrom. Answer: 15.3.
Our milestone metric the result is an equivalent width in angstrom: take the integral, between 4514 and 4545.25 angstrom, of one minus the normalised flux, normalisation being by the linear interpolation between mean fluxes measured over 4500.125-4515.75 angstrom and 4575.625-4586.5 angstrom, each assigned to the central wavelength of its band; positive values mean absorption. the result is 1.7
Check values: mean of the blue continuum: 16.1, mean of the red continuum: 15.1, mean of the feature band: 15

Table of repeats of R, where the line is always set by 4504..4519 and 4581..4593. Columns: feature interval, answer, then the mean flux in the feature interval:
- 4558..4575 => -0.2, 15.6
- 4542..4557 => 0.3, 15.3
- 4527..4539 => 1.3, 14.1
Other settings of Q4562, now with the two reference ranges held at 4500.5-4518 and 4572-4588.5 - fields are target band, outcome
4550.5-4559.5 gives 0.5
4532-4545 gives 0.5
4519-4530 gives 1.1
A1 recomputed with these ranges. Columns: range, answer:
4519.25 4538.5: 14.4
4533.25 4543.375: 14.8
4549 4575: 15.3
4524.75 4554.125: 14.7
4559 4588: 15.4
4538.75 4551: 15.6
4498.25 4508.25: 15.9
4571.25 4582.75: 15.3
